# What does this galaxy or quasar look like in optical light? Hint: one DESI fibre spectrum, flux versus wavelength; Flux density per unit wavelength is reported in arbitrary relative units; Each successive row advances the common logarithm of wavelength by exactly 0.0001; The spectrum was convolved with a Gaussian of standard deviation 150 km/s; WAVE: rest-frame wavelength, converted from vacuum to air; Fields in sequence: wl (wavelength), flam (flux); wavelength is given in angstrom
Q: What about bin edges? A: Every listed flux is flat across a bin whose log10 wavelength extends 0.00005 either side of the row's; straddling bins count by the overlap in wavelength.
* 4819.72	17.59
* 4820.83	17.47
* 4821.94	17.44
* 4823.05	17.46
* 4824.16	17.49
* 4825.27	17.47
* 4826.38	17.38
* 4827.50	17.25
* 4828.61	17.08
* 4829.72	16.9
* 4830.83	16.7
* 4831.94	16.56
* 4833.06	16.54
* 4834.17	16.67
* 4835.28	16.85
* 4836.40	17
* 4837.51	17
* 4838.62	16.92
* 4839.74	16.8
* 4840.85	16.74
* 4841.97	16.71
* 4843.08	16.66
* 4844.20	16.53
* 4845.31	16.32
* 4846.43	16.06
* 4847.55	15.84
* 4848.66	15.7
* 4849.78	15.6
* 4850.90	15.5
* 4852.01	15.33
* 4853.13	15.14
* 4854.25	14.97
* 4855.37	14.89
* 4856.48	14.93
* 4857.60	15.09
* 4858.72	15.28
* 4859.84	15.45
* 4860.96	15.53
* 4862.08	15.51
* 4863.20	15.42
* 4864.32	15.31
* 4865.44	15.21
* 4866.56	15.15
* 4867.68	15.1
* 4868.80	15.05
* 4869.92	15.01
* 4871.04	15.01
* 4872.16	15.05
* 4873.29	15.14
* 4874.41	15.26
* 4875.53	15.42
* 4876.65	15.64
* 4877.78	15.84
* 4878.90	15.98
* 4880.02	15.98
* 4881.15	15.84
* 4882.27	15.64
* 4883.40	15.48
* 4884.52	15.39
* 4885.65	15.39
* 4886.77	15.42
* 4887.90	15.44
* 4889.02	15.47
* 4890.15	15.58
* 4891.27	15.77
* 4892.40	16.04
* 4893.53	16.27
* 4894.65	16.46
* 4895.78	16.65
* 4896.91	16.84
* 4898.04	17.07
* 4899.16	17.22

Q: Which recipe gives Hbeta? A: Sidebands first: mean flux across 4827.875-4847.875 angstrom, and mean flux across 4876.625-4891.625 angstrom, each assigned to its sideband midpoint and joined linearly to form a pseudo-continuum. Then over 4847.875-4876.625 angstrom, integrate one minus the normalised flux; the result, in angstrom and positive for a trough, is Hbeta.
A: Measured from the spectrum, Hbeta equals 1.55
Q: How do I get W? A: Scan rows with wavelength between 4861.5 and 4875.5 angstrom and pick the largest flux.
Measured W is 15.51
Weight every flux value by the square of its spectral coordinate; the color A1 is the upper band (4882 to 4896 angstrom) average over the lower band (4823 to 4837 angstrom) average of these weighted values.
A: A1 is 0.9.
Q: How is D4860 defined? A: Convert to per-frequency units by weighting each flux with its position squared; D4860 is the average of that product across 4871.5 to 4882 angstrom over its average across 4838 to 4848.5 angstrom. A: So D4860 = 0.96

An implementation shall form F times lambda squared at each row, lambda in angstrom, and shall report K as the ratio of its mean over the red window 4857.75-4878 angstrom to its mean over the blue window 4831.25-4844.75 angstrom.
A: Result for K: 0.92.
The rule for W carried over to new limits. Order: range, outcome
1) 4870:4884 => 15.98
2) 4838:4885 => 16.92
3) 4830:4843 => 17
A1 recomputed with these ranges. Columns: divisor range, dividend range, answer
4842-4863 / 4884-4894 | 1.02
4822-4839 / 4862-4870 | 0.91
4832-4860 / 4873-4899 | 1.01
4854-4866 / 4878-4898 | 1.05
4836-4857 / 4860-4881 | 0.97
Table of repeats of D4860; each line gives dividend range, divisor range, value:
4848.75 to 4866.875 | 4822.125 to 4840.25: 0.91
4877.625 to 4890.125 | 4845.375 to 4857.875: 1.03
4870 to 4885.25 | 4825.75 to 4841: 0.93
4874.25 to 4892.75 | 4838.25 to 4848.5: 0.96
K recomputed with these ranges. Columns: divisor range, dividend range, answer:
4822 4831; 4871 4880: 0.92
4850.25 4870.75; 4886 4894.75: 1.05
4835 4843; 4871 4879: 0.93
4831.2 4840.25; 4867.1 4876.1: 0.92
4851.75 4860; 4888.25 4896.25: 1.08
